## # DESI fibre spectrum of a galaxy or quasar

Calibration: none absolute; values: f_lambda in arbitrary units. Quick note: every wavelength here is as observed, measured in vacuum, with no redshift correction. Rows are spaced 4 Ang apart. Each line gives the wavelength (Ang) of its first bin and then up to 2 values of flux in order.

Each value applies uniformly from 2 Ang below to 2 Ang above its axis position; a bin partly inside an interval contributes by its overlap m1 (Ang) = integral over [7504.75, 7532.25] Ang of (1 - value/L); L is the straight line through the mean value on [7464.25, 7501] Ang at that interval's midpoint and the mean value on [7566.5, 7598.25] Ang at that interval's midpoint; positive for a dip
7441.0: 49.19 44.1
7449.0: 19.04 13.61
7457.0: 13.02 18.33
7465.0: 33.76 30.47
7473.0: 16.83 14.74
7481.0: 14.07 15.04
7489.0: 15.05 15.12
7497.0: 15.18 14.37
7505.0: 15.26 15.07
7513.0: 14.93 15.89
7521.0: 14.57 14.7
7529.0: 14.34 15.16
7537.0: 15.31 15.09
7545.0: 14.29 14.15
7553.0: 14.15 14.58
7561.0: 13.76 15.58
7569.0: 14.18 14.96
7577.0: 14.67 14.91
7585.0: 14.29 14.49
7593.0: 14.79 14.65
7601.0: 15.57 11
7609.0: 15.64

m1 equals 3.2 Ang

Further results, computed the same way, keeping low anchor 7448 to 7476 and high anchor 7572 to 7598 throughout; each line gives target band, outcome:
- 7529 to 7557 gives 3.4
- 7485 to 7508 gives 4.8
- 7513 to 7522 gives 1.3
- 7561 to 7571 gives 0.6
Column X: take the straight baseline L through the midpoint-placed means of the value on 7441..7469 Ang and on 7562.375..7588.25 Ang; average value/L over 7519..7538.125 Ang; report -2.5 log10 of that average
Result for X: 0.28 mag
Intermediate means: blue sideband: 26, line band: 14.8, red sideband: 14.7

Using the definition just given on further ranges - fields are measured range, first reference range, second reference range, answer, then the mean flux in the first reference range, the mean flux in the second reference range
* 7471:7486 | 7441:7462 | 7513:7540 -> 0.353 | 24.4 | 15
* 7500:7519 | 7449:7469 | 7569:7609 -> 0.203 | 20.7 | 14.4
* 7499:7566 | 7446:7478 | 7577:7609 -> 0.174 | 20.9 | 14.4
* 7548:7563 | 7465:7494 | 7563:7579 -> 0.096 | 18.5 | 14.8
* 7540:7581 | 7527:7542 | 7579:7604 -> 0.020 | 15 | 14.6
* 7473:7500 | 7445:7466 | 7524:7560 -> 0.248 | 21.2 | 14.6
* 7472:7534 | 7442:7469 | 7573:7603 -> 0.382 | 25.1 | 14.8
